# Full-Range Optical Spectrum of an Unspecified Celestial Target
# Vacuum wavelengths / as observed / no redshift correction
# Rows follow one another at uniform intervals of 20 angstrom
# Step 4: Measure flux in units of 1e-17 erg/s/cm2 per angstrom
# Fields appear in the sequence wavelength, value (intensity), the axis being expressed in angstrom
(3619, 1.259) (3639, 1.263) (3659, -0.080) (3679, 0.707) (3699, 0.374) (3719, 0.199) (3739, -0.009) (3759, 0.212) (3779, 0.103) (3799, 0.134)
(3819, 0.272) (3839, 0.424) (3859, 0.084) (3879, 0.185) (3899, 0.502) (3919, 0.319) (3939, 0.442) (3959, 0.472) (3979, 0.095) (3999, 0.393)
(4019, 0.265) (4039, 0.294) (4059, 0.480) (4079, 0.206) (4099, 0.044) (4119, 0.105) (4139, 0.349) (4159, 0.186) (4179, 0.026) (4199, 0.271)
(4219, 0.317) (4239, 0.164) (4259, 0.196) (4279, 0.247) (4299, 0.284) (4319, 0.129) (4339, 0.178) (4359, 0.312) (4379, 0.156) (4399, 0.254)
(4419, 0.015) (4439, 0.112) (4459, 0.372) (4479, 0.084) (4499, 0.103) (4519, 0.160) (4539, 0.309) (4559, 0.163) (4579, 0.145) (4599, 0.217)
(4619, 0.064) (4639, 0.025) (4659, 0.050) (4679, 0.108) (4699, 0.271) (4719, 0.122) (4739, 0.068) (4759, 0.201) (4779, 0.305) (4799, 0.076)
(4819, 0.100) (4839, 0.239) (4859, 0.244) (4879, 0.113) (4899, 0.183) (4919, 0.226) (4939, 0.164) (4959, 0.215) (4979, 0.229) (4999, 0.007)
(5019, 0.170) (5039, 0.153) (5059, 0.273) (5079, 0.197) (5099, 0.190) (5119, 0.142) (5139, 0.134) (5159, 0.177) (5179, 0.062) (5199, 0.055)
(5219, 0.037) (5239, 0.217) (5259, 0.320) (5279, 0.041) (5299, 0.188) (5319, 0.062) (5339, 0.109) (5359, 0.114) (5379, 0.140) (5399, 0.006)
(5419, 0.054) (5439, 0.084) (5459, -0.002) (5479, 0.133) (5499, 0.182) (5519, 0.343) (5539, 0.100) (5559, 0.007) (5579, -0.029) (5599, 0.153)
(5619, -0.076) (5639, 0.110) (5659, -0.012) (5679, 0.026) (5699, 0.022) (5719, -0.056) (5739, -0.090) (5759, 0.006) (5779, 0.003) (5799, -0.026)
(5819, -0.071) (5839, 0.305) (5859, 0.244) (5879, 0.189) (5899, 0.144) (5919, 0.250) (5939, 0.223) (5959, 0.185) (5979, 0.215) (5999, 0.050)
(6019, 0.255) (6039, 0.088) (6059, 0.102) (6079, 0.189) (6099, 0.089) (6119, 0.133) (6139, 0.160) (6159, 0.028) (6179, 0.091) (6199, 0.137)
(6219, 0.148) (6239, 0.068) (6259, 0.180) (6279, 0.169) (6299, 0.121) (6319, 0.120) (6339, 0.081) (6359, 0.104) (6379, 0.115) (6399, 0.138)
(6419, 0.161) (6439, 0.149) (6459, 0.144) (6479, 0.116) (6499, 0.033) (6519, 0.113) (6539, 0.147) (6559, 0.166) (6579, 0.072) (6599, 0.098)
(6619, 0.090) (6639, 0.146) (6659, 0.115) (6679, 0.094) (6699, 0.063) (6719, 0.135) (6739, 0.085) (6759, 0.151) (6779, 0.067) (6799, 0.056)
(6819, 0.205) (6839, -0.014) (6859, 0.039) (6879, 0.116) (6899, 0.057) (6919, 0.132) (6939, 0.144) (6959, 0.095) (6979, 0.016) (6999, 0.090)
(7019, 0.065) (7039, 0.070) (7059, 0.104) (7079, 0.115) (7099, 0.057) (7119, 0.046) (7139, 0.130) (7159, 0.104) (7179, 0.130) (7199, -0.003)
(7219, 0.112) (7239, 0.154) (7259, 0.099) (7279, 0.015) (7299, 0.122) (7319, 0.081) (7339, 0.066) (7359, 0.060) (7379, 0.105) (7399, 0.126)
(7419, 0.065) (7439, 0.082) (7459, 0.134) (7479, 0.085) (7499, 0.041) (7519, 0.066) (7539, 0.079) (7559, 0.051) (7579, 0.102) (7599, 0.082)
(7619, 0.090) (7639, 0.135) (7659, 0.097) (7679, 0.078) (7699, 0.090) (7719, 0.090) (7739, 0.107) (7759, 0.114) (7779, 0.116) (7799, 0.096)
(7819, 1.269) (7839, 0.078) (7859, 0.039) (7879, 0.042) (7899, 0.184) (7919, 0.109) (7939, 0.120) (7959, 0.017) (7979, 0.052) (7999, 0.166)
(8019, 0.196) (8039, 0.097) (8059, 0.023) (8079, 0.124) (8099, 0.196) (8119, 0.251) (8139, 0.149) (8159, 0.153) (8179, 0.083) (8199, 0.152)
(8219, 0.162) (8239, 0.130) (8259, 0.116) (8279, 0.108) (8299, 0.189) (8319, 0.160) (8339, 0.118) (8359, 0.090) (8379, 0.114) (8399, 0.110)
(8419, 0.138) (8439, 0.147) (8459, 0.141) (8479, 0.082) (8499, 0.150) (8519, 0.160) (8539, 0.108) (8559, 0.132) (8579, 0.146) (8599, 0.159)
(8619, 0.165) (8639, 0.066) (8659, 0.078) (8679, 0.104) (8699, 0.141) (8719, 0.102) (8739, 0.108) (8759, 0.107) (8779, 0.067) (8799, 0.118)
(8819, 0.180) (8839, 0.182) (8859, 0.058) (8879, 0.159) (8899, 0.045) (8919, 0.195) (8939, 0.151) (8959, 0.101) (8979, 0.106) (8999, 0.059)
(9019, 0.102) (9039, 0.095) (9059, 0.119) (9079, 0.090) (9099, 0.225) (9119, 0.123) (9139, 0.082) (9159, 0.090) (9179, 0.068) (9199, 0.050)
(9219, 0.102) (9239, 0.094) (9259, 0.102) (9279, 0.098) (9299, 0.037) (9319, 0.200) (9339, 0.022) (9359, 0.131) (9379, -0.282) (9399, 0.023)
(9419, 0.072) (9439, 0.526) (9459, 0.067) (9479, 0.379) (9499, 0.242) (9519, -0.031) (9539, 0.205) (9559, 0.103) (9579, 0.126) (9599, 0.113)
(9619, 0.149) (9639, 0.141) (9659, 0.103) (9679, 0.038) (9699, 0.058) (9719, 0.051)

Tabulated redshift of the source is 1.096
